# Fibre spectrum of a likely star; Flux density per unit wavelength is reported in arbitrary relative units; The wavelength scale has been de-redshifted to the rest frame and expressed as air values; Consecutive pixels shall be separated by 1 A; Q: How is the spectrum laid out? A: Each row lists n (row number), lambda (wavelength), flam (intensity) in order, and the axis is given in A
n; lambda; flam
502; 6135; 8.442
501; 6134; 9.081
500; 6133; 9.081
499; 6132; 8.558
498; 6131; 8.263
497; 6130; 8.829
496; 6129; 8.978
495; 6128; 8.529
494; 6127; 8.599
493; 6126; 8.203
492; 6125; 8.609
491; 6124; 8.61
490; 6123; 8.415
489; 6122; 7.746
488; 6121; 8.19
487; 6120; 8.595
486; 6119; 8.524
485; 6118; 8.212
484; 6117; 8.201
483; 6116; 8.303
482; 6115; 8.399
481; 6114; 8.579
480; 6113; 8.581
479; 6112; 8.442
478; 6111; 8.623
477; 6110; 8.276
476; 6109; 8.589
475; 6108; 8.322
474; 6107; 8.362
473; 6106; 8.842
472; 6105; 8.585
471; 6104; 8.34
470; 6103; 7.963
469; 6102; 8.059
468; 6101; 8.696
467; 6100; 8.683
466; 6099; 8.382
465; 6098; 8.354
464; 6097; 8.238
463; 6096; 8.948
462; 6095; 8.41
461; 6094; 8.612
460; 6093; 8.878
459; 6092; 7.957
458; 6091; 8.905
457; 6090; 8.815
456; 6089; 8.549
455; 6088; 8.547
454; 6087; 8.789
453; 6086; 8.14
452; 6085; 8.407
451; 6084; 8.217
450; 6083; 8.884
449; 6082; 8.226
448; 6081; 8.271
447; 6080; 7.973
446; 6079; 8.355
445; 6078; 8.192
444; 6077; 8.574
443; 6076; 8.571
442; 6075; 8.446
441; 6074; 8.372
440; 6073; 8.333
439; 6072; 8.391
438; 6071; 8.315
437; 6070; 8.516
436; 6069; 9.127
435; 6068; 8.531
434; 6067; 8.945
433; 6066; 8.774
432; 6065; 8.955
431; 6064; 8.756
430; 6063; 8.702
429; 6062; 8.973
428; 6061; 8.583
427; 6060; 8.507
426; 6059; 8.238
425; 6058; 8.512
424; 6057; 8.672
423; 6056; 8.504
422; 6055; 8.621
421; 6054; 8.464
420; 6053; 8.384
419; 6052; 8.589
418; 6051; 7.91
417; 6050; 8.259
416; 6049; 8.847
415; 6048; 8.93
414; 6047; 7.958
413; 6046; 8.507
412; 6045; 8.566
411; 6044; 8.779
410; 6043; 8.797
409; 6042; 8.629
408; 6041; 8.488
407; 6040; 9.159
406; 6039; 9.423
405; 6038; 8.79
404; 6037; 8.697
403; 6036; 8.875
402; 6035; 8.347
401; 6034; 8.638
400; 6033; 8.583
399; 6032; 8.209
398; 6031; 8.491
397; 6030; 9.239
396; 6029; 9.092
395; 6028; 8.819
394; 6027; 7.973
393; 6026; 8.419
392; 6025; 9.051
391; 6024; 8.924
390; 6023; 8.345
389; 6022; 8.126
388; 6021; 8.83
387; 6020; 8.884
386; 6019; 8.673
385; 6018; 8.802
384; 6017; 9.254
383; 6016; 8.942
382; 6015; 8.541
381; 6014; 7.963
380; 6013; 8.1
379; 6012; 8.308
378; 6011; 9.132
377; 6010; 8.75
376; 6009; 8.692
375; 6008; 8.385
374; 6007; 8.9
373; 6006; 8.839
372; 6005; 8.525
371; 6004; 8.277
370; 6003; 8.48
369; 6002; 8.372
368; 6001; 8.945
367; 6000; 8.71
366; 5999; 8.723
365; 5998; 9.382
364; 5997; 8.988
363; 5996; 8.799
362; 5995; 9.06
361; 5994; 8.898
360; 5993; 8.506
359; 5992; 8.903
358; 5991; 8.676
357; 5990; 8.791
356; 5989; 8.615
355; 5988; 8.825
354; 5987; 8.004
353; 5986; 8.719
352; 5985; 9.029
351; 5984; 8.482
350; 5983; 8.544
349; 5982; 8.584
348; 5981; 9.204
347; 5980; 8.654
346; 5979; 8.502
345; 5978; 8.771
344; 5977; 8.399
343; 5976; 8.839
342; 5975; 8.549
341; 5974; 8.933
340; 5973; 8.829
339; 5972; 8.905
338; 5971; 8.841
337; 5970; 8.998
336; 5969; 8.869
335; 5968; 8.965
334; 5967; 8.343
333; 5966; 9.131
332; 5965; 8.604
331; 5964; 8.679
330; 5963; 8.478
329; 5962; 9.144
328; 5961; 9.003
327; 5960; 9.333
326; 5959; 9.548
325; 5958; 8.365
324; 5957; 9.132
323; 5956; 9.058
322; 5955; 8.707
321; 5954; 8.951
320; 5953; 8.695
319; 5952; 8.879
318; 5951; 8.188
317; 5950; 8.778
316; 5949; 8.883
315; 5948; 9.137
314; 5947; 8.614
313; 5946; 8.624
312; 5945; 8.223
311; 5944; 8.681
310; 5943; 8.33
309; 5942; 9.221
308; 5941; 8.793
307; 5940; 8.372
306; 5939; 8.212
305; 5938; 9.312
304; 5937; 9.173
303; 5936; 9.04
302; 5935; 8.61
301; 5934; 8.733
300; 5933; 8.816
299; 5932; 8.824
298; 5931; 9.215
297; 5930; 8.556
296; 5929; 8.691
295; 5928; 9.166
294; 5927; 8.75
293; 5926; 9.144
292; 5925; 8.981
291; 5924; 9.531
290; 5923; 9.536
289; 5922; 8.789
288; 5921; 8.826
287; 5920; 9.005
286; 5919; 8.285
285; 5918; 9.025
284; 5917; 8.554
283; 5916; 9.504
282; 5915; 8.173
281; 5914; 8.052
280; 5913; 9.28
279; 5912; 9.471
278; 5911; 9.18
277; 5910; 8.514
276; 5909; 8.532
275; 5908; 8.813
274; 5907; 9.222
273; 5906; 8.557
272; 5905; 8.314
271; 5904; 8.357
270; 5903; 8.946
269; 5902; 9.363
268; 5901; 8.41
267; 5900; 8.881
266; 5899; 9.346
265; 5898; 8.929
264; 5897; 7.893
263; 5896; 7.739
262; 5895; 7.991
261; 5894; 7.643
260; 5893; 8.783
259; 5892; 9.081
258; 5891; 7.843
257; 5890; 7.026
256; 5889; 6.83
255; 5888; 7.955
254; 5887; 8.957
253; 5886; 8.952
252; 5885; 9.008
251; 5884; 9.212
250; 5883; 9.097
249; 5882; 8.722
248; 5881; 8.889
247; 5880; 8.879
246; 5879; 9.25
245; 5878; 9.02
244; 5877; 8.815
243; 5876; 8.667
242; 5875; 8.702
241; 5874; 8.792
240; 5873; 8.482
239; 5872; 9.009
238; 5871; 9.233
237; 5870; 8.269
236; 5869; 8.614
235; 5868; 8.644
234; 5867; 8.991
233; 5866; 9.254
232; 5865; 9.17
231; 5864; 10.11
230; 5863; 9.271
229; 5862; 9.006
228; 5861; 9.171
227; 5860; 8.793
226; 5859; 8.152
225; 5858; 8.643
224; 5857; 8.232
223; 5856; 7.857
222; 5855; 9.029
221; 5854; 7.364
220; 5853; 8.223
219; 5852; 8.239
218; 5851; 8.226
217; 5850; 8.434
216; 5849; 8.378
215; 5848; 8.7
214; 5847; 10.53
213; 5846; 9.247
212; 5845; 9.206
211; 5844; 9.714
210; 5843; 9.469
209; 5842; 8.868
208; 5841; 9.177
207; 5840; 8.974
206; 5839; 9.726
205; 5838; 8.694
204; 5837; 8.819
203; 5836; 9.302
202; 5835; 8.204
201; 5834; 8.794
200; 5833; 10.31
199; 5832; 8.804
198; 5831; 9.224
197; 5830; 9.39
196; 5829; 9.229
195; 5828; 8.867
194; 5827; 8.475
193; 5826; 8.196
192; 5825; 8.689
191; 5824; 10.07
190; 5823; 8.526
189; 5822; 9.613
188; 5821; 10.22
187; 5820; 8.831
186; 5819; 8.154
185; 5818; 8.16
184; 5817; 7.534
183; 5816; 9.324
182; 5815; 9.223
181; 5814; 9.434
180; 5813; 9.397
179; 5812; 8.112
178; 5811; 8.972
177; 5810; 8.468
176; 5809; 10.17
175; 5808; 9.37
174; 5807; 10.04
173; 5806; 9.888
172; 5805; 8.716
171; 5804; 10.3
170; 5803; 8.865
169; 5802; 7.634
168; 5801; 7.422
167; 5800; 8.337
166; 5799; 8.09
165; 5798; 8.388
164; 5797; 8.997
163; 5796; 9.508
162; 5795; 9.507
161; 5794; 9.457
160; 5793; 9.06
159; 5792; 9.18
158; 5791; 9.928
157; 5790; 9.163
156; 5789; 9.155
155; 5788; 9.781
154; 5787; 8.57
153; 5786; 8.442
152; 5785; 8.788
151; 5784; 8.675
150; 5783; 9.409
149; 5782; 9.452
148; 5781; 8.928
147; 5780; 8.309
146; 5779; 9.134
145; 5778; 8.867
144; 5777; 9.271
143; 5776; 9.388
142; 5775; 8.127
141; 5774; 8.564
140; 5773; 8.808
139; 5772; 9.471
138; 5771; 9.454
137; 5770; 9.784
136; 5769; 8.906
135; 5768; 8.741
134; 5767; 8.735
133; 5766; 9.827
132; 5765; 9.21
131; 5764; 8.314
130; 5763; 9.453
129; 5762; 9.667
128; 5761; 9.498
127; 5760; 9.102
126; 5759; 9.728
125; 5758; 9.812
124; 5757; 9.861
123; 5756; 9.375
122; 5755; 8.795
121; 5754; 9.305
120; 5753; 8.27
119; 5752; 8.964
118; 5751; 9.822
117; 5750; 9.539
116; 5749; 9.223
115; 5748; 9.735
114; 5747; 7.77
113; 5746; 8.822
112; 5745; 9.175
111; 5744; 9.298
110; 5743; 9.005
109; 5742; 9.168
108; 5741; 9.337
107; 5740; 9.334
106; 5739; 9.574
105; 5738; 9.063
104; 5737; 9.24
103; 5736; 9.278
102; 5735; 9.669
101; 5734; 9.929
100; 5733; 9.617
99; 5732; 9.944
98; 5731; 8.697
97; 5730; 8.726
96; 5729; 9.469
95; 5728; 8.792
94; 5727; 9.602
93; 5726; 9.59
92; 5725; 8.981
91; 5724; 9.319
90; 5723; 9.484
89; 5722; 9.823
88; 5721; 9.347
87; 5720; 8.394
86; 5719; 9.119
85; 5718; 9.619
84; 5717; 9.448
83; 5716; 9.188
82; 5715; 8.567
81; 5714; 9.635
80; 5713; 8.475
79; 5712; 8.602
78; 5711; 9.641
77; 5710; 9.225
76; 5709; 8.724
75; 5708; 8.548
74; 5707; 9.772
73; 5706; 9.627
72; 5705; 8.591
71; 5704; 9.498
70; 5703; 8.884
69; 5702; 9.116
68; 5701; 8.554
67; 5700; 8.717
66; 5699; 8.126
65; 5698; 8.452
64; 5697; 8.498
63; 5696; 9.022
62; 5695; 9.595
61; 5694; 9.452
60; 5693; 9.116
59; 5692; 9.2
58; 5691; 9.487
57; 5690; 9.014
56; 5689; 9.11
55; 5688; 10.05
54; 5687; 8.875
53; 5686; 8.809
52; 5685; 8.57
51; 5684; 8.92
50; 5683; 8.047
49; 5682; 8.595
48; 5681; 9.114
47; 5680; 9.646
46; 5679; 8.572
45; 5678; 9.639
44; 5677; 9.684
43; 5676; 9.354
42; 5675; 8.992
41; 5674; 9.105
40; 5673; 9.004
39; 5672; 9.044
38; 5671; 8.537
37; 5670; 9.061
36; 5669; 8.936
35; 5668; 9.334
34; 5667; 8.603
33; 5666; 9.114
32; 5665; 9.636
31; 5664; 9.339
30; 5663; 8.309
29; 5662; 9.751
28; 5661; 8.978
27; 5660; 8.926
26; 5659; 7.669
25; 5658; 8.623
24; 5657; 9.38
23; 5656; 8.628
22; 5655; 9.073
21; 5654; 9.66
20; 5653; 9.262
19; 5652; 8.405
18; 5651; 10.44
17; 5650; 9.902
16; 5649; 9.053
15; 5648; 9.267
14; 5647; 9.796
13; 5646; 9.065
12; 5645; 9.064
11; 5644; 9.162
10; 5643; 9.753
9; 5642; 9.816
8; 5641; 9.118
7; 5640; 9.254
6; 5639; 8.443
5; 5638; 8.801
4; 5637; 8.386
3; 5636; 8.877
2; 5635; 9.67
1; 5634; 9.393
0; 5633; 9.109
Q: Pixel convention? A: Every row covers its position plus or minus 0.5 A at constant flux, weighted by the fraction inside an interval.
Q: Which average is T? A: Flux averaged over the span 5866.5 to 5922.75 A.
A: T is 8.67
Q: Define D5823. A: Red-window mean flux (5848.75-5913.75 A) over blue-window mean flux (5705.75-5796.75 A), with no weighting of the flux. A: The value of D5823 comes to 0.94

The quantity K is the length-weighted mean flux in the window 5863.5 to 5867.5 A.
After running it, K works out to 9.38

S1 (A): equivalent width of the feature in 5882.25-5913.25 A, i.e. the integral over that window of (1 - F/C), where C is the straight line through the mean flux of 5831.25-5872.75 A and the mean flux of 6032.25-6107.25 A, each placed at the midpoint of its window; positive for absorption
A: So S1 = 0.86 A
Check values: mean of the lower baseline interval 8.9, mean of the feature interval 8.58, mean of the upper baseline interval 8.55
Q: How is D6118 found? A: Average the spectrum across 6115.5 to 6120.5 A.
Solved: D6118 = 8.37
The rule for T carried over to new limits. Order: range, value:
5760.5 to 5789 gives 9.06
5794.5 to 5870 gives 8.92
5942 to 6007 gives 8.76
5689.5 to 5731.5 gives 9.09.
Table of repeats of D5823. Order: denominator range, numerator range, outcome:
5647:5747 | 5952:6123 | 0.95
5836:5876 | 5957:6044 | 0.99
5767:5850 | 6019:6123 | 0.94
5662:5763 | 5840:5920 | 0.95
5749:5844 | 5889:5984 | 0.96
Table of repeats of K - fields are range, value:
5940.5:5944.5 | 8.76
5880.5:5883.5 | 8.9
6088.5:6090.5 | 8.68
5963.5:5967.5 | 8.69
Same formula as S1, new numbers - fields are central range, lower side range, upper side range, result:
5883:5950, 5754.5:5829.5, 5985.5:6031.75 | 1.02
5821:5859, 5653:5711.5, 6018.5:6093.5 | -0.30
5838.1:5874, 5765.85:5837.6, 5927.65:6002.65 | 0.28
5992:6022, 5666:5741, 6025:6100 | -0.18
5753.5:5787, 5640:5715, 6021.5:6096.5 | -0.59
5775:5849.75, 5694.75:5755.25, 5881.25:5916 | -1.53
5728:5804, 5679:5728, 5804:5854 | -0.54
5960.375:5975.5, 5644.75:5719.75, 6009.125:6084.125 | -0.22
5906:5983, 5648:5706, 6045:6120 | -1.31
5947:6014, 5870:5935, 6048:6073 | -0.74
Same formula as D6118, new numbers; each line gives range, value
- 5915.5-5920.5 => 8.87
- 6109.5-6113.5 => 8.48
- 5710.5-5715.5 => 8.98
